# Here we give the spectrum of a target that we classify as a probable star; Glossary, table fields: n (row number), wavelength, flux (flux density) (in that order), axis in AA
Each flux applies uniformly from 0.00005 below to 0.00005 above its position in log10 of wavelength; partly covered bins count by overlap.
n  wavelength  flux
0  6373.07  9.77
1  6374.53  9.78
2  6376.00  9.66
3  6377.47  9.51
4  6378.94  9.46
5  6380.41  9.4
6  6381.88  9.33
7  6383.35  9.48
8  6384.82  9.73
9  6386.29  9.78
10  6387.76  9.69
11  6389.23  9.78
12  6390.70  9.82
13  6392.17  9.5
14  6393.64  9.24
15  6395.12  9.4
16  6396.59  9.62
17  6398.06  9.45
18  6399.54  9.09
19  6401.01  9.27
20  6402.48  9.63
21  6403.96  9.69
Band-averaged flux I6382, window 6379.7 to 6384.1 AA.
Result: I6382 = 9.4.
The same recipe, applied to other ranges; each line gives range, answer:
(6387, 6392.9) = 9.71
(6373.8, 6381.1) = 9.56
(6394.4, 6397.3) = 9.52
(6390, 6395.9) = 9.49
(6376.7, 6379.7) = 9.47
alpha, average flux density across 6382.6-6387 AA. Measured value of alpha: 9.66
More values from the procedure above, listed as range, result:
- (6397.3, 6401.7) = 9.27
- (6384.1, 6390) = 9.75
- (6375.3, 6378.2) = 9.58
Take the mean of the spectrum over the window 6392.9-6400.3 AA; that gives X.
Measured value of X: 9.36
